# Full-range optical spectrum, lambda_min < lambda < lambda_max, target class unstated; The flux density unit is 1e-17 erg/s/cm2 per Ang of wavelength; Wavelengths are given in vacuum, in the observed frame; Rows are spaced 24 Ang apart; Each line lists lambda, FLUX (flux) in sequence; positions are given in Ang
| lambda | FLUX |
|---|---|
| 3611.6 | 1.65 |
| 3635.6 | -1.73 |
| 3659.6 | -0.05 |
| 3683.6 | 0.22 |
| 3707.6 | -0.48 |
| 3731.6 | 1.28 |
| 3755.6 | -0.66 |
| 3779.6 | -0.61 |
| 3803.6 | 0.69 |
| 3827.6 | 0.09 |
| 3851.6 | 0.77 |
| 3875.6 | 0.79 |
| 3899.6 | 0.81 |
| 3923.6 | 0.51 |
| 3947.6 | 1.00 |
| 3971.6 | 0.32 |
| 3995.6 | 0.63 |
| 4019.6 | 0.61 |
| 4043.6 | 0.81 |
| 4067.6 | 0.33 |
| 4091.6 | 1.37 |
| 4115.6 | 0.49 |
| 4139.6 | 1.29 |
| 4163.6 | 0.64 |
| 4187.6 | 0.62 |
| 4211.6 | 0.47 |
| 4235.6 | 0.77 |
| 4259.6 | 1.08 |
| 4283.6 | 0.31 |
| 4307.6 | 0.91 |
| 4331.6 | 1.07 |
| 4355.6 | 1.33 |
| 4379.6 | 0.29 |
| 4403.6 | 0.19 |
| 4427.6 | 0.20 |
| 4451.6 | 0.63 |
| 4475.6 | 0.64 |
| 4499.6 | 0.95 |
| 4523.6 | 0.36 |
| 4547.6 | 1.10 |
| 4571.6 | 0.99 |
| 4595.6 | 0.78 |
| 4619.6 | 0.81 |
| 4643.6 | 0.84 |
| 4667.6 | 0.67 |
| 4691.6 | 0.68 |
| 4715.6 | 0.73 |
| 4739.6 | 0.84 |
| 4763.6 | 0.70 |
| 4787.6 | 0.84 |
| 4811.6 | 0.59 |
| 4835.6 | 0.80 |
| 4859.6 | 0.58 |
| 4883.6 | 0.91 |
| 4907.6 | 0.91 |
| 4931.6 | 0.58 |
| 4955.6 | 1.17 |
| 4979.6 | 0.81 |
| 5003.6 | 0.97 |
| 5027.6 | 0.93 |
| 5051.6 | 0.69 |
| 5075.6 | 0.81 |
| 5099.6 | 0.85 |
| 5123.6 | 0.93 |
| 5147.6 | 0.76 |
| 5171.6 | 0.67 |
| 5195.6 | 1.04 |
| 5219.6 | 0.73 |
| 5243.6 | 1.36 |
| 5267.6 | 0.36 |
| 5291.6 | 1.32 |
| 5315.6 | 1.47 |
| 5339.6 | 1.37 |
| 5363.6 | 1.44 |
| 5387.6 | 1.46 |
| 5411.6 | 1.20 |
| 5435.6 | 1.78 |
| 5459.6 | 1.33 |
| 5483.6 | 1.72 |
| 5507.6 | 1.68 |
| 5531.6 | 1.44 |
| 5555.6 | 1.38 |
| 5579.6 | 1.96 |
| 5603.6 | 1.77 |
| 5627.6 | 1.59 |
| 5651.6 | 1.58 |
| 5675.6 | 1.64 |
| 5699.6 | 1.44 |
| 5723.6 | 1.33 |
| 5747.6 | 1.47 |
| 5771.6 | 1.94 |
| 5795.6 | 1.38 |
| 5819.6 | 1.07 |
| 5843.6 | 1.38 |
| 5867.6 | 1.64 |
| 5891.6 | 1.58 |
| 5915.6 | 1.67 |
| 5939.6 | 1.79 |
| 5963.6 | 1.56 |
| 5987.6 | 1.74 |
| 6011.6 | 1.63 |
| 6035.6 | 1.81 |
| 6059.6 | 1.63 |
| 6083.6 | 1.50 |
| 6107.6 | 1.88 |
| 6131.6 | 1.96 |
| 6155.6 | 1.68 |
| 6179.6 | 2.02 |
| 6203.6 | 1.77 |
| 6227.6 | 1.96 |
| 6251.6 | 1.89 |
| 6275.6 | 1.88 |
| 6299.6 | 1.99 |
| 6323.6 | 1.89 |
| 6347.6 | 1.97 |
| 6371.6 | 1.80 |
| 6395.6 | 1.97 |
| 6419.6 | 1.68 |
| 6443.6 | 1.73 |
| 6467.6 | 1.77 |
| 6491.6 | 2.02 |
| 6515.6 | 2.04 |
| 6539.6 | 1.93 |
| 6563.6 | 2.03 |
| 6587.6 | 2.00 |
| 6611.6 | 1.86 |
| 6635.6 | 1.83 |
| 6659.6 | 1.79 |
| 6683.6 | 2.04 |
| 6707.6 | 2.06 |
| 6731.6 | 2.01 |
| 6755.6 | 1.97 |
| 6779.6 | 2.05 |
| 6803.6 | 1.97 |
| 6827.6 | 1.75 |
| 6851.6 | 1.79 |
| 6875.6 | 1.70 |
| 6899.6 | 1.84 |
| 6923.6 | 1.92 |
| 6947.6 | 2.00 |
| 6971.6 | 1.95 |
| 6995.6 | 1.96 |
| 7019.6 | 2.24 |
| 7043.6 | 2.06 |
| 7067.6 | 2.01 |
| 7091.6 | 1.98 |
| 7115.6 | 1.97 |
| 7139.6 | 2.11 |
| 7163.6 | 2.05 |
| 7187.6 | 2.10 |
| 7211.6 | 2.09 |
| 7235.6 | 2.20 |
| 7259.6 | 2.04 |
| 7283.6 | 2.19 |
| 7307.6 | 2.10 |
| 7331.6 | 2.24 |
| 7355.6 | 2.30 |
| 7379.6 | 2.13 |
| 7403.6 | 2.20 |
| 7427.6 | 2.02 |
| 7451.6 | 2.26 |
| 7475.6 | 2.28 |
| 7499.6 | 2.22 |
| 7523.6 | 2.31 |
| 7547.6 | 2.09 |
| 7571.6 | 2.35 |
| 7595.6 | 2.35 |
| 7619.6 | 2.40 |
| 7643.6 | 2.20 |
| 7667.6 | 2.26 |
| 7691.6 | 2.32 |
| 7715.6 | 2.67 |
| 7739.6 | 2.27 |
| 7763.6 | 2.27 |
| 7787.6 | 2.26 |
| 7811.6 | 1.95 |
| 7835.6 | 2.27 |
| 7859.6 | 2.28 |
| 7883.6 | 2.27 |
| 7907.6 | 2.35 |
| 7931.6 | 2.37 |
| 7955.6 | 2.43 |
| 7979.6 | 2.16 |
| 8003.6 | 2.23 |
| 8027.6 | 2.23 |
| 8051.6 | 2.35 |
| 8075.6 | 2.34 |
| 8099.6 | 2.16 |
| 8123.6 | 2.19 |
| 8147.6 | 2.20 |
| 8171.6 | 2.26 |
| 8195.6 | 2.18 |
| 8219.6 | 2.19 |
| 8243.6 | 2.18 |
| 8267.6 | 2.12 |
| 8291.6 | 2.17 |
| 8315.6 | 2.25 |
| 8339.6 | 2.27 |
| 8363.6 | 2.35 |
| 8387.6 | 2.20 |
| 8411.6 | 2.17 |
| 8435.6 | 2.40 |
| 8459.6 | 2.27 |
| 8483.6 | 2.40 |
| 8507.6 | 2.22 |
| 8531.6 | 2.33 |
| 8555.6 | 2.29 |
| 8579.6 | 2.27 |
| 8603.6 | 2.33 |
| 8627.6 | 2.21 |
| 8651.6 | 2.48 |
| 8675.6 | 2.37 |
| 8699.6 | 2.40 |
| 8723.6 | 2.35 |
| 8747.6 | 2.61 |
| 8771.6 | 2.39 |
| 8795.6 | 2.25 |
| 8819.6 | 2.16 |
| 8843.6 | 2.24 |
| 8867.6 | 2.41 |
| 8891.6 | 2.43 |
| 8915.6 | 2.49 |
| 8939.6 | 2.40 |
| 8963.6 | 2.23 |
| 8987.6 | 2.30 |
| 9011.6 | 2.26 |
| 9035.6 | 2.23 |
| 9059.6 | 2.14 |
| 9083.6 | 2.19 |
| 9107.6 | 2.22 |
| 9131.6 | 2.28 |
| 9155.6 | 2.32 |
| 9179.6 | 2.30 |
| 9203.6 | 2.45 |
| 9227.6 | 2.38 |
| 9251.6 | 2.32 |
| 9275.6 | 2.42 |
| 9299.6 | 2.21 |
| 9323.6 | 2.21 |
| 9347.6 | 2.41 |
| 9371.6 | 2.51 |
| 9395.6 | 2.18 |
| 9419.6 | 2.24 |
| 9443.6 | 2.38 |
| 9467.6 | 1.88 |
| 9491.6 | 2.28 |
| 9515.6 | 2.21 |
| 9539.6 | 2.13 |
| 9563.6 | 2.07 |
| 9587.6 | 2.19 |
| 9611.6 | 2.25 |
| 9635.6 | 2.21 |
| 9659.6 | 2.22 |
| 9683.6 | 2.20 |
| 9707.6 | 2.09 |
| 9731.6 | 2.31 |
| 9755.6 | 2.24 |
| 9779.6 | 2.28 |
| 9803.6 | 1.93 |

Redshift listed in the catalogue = 0.327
